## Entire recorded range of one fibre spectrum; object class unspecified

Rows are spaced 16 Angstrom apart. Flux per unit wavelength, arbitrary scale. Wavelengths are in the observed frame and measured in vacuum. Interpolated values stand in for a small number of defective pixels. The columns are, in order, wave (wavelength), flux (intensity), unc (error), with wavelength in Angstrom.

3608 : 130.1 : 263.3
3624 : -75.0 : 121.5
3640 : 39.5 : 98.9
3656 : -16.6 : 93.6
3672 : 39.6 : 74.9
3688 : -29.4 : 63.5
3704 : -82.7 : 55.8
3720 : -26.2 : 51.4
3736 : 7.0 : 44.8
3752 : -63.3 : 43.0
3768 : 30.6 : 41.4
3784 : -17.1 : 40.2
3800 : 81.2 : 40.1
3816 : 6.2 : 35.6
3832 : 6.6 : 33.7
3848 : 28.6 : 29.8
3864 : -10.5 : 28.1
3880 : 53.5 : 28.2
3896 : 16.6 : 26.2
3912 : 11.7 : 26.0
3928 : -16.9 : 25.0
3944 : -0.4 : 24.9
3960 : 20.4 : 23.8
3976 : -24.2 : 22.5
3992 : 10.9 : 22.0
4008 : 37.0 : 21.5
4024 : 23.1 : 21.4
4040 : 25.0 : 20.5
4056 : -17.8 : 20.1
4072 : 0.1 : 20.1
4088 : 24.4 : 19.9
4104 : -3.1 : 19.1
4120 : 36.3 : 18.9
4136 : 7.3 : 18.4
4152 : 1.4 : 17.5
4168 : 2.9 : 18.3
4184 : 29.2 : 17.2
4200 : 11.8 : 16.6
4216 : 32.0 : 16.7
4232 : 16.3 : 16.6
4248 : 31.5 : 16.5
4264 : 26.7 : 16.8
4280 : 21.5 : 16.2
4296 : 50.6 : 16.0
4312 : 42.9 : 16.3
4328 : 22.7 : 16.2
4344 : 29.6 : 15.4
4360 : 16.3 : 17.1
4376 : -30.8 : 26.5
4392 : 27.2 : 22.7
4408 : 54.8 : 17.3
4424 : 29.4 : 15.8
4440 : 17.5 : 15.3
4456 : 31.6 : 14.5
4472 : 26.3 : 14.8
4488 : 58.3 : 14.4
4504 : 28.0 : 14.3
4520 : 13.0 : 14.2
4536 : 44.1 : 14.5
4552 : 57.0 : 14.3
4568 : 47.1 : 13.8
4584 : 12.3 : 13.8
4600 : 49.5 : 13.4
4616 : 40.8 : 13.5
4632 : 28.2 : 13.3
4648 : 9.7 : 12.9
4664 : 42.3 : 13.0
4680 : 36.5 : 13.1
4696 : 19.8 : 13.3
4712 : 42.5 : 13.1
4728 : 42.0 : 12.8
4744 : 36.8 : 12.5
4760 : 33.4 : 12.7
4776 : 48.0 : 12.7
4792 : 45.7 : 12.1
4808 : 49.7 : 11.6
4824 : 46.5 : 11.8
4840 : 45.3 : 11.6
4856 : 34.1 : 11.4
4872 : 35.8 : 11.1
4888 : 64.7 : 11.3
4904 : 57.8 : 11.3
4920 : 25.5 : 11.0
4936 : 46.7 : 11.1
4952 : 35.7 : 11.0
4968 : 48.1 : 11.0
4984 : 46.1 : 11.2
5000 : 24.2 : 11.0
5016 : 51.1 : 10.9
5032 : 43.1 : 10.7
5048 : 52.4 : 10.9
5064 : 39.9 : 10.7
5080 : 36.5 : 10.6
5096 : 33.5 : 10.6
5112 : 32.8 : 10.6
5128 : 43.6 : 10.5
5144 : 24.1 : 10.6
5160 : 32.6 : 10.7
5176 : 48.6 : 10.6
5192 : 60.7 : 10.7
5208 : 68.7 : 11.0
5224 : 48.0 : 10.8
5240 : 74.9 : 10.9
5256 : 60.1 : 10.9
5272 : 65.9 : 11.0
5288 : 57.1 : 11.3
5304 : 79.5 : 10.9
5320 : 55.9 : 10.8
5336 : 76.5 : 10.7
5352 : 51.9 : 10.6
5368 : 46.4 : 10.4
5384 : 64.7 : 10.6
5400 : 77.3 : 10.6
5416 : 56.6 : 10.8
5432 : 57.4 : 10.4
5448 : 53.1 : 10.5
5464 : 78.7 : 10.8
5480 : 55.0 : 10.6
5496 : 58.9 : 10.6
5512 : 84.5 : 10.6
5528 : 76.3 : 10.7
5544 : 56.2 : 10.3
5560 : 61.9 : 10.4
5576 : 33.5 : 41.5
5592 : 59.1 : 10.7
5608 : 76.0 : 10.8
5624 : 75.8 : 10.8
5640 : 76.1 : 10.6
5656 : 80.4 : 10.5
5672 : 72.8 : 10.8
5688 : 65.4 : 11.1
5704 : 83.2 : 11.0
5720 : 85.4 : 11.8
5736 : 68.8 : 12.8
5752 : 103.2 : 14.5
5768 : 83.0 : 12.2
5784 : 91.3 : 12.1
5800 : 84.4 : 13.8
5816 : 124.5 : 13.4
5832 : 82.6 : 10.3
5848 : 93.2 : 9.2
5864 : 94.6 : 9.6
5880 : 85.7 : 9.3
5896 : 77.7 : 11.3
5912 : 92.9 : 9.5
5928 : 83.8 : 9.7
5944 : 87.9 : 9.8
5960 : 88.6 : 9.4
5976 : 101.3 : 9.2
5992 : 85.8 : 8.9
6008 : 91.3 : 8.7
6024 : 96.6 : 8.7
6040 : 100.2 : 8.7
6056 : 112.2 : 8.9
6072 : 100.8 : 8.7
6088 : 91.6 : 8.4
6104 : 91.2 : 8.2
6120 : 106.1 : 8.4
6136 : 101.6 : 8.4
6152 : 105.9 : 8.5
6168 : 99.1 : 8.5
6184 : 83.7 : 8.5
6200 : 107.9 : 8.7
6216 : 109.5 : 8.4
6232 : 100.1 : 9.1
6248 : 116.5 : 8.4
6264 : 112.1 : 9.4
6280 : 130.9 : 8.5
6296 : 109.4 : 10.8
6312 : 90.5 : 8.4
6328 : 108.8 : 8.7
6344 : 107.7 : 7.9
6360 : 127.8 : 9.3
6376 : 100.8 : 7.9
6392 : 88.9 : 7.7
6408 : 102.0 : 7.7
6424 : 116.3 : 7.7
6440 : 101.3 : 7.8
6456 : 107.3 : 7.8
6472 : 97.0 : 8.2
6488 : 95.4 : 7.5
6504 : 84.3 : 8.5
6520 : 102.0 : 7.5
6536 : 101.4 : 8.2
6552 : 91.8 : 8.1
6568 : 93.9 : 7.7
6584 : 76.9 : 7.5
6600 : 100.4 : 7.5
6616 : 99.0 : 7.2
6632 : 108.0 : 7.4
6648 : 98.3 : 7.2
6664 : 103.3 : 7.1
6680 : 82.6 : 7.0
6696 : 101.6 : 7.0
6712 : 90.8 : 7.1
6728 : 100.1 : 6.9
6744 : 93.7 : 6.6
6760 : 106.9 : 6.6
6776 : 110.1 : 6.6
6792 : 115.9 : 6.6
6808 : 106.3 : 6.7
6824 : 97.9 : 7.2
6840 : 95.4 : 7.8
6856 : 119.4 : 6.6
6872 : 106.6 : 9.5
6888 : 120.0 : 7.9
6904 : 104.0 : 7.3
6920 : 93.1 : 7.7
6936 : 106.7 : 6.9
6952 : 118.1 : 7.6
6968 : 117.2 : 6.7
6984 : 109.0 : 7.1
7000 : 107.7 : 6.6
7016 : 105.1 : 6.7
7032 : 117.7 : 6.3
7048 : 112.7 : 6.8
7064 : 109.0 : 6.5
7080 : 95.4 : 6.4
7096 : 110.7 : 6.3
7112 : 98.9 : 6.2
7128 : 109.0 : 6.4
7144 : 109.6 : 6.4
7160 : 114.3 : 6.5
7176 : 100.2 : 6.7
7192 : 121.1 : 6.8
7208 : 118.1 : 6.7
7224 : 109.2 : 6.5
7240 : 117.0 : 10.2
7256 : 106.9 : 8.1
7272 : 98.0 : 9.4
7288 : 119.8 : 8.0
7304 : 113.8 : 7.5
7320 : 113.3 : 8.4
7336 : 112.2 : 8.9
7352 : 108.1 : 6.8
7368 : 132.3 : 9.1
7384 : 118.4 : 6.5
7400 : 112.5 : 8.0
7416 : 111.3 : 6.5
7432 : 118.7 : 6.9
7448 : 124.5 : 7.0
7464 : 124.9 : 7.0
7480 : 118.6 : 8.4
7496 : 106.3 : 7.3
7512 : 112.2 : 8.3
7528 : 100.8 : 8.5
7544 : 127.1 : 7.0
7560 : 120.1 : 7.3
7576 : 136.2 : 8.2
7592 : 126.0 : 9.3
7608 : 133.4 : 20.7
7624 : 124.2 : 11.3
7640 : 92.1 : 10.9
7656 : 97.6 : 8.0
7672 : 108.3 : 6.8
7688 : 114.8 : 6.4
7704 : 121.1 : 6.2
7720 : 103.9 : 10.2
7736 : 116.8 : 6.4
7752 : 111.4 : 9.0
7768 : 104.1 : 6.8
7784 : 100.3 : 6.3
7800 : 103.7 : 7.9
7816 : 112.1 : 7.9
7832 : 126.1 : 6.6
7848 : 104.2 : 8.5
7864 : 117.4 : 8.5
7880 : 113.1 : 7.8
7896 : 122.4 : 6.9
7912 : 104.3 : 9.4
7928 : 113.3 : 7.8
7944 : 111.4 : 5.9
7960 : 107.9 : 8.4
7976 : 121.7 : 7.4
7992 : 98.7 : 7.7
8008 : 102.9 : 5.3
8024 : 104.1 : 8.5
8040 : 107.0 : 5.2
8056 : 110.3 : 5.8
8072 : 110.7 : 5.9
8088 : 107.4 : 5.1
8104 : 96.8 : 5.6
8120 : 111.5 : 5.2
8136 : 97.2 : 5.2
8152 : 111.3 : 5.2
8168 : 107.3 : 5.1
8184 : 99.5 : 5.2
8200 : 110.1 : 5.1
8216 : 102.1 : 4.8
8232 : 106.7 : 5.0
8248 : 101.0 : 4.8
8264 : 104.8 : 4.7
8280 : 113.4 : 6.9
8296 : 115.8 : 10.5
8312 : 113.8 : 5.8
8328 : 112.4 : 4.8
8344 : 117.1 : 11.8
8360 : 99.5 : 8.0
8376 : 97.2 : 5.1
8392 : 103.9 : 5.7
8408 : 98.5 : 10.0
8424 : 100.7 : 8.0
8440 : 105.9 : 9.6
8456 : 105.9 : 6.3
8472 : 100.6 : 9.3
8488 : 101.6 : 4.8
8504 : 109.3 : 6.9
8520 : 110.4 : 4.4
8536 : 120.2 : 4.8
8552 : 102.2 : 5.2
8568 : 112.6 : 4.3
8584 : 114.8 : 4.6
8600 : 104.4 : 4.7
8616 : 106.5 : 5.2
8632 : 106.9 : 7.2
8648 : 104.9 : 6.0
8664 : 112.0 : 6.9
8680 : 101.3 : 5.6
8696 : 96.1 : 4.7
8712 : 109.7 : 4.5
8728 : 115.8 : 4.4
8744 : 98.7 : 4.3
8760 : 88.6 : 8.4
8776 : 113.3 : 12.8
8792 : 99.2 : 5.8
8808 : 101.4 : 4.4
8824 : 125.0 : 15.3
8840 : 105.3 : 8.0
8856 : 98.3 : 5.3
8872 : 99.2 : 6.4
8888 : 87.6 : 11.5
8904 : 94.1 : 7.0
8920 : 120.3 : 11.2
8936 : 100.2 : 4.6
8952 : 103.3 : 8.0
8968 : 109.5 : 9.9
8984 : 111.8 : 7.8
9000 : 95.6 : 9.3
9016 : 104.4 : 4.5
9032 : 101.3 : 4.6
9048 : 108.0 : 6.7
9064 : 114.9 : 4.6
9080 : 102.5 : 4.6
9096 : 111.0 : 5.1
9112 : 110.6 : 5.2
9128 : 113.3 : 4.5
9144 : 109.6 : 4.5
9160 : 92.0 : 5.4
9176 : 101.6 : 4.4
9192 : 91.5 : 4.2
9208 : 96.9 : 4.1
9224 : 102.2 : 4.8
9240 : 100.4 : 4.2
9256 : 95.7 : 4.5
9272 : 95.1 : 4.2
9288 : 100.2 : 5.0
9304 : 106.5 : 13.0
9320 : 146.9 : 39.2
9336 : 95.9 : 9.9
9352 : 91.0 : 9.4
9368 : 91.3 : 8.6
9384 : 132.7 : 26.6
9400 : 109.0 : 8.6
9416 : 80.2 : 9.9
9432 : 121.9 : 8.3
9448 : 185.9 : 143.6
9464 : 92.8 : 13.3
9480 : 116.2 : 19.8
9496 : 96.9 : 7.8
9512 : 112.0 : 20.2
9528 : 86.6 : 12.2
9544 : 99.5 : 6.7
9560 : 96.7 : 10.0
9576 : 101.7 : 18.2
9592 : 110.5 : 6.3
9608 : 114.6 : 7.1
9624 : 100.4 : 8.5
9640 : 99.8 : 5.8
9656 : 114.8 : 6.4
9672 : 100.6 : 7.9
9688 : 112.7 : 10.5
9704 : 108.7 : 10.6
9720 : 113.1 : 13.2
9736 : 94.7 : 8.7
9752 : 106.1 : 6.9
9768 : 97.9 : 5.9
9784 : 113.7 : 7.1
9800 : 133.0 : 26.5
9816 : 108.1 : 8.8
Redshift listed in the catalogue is 0.30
